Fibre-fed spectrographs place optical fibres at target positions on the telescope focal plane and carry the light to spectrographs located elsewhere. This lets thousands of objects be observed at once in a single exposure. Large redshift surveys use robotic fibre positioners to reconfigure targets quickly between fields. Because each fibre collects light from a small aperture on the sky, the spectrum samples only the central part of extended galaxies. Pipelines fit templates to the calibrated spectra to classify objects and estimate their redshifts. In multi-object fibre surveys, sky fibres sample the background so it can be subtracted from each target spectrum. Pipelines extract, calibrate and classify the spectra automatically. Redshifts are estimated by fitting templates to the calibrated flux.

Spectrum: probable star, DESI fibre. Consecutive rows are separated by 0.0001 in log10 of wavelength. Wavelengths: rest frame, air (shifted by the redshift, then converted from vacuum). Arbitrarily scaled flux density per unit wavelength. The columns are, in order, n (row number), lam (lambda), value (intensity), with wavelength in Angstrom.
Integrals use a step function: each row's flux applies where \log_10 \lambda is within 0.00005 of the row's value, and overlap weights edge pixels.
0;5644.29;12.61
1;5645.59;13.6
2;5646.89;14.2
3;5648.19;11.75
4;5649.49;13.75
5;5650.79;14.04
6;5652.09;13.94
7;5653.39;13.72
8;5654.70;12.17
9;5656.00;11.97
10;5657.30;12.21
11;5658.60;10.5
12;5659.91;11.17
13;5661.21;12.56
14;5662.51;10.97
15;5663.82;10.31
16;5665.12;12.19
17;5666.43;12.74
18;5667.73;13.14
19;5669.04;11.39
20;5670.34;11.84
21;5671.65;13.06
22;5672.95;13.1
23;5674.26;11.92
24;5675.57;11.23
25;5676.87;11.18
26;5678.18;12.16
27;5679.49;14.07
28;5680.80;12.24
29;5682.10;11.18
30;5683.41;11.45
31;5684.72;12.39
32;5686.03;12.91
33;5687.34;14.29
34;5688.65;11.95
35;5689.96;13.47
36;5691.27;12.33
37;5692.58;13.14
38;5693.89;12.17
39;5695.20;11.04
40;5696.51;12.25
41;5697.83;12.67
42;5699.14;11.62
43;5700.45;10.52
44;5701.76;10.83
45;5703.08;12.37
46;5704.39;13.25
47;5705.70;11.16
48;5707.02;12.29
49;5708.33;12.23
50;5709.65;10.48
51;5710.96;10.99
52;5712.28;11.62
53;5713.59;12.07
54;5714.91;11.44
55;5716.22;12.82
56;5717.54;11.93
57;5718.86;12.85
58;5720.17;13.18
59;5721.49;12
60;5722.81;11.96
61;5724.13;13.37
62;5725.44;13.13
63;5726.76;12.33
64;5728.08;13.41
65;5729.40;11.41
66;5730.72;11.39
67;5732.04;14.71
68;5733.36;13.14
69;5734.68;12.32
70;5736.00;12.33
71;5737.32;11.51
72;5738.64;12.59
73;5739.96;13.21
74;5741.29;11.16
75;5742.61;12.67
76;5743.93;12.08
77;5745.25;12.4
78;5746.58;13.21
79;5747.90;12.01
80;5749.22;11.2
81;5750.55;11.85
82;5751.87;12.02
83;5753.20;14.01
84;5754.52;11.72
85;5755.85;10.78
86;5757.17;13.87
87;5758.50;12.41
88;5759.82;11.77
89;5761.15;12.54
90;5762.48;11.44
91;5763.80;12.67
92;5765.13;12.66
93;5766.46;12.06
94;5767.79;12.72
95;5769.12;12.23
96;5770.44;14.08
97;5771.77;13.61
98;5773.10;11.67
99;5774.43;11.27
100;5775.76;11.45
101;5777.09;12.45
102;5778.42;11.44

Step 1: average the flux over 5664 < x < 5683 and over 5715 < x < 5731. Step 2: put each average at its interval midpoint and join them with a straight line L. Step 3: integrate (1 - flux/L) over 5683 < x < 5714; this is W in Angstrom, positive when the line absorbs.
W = 0.7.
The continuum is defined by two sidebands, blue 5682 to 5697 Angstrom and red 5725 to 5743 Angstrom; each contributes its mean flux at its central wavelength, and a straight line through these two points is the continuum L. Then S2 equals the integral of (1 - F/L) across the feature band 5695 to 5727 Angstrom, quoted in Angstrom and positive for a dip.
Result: 1.1 Angstrom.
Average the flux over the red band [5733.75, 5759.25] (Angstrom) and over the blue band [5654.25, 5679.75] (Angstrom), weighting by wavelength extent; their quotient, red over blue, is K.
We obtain 1.03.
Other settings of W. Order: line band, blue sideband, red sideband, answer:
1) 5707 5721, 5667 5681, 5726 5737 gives 0.6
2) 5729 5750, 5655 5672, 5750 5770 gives -0.2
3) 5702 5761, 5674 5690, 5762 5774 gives 0.8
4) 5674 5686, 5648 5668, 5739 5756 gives 0.3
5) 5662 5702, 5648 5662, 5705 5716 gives -0.2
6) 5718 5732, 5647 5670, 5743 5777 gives -0.3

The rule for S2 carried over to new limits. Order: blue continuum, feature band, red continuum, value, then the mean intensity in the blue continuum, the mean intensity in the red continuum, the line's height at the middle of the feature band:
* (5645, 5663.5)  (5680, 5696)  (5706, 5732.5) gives 0.0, 12.6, 12.2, 12.4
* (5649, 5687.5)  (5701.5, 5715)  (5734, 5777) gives 0.6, 12.3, 12.3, 12.3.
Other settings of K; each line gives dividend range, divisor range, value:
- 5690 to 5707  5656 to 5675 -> 1.01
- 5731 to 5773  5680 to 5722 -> 1.03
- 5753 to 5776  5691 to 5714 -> 1.05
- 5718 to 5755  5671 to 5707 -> 1.02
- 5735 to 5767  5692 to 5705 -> 1.02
